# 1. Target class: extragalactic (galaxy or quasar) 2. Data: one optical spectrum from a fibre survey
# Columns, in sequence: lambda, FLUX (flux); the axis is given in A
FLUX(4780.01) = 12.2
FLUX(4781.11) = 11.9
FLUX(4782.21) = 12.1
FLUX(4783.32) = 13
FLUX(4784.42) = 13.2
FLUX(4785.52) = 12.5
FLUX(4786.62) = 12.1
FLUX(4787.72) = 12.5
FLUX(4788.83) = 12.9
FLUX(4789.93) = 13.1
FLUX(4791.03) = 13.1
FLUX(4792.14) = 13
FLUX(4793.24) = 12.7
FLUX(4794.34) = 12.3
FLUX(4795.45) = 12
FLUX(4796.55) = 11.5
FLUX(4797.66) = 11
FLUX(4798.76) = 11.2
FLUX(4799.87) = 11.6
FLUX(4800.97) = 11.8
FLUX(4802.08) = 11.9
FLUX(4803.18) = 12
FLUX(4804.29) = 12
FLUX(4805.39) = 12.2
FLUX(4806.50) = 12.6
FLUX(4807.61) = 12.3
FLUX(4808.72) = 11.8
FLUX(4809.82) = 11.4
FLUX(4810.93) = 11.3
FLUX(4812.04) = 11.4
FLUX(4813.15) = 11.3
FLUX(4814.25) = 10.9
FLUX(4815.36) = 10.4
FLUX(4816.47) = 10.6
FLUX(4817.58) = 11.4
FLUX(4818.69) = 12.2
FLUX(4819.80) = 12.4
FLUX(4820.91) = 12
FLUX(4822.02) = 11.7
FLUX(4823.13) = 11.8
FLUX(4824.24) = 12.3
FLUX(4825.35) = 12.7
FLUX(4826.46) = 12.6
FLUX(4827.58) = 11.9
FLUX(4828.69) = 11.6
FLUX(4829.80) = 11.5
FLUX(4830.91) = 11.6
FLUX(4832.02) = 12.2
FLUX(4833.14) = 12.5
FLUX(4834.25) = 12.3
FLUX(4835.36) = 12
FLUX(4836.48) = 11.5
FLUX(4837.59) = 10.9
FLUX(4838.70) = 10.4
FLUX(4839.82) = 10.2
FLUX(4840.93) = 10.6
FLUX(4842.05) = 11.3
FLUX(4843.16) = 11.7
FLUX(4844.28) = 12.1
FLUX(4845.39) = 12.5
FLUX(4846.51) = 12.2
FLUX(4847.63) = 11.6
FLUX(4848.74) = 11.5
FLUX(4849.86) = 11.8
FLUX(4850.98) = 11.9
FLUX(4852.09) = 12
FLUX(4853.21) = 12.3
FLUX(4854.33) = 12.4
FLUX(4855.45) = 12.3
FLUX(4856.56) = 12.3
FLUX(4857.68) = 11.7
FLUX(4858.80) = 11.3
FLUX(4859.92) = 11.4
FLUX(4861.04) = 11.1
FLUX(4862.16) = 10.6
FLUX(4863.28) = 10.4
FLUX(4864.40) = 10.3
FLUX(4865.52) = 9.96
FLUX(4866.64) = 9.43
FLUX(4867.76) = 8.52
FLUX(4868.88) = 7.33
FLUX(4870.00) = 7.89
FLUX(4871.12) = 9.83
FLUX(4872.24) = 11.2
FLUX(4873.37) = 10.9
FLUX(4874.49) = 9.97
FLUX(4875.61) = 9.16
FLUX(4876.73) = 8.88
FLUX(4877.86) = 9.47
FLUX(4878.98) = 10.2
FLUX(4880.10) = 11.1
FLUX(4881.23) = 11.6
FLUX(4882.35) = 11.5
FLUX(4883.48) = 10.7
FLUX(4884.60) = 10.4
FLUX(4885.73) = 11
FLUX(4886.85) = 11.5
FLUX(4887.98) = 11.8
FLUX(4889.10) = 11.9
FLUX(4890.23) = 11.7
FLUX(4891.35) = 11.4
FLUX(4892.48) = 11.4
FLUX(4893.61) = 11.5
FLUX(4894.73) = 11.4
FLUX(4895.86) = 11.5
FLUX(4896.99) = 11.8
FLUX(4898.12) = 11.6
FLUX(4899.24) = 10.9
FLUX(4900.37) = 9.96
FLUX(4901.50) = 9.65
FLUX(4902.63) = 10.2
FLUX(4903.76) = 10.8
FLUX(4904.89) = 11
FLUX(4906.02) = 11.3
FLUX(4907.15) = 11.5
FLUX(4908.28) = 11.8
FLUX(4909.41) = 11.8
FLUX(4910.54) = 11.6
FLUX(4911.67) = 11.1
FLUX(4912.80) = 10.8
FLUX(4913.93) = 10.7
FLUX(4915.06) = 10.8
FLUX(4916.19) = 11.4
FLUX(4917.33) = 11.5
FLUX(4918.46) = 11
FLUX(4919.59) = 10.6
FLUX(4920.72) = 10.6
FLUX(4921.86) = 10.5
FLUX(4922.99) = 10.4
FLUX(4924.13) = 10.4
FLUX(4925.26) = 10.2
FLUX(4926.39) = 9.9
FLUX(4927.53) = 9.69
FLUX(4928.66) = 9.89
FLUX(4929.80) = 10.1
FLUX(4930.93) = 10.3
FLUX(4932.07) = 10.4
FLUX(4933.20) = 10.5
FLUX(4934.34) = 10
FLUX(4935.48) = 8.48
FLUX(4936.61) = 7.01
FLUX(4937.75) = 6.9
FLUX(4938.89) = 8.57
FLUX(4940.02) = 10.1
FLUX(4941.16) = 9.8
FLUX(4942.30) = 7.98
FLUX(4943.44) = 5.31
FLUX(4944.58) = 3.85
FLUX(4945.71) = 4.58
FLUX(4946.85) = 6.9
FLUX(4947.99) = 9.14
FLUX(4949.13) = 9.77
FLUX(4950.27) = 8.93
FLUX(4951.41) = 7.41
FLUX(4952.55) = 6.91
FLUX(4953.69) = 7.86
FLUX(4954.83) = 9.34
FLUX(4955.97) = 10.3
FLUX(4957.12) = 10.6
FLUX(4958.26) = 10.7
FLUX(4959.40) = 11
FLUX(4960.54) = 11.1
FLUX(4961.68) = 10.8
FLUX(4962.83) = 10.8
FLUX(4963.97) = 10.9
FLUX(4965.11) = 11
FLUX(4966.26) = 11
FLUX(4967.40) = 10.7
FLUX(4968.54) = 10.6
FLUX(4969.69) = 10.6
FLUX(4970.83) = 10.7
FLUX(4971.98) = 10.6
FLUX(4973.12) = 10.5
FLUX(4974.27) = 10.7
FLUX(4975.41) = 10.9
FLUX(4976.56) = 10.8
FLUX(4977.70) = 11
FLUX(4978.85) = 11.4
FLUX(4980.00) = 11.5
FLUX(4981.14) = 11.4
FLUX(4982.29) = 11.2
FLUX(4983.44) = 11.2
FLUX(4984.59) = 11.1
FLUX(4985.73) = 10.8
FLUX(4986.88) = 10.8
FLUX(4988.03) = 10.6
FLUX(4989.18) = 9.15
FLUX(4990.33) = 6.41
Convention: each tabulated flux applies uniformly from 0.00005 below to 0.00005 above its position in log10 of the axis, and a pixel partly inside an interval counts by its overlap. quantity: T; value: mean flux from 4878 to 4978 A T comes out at 10.2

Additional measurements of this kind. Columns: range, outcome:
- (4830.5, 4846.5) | 11.6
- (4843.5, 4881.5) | 10.8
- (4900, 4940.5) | 10.3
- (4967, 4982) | 10.9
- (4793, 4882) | 11.3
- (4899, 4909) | 10.8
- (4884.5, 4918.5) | 11.2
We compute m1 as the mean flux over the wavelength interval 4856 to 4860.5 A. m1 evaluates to 11.7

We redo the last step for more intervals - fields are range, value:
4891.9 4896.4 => 11.4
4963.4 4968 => 10.9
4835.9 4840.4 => 10.8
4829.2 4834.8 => 12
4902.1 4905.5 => 10.7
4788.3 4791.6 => 13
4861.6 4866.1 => 10.3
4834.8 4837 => 11.7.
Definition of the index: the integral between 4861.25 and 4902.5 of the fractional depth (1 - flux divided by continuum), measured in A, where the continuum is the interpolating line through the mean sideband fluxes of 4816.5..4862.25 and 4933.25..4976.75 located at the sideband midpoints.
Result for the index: 1.2 A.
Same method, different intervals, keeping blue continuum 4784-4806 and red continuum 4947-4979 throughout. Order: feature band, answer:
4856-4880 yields 2.60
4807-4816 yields 0.51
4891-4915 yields -0.49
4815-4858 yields -0.22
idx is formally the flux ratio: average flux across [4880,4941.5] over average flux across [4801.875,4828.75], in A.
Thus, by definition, 0.9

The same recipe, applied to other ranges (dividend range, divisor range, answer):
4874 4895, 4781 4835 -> 0.91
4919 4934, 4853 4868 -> 0.93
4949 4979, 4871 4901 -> 0.94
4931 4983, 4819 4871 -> 0.84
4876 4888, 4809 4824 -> 0.93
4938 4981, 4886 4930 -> 0.87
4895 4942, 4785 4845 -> 0.88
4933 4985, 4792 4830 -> 0.81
